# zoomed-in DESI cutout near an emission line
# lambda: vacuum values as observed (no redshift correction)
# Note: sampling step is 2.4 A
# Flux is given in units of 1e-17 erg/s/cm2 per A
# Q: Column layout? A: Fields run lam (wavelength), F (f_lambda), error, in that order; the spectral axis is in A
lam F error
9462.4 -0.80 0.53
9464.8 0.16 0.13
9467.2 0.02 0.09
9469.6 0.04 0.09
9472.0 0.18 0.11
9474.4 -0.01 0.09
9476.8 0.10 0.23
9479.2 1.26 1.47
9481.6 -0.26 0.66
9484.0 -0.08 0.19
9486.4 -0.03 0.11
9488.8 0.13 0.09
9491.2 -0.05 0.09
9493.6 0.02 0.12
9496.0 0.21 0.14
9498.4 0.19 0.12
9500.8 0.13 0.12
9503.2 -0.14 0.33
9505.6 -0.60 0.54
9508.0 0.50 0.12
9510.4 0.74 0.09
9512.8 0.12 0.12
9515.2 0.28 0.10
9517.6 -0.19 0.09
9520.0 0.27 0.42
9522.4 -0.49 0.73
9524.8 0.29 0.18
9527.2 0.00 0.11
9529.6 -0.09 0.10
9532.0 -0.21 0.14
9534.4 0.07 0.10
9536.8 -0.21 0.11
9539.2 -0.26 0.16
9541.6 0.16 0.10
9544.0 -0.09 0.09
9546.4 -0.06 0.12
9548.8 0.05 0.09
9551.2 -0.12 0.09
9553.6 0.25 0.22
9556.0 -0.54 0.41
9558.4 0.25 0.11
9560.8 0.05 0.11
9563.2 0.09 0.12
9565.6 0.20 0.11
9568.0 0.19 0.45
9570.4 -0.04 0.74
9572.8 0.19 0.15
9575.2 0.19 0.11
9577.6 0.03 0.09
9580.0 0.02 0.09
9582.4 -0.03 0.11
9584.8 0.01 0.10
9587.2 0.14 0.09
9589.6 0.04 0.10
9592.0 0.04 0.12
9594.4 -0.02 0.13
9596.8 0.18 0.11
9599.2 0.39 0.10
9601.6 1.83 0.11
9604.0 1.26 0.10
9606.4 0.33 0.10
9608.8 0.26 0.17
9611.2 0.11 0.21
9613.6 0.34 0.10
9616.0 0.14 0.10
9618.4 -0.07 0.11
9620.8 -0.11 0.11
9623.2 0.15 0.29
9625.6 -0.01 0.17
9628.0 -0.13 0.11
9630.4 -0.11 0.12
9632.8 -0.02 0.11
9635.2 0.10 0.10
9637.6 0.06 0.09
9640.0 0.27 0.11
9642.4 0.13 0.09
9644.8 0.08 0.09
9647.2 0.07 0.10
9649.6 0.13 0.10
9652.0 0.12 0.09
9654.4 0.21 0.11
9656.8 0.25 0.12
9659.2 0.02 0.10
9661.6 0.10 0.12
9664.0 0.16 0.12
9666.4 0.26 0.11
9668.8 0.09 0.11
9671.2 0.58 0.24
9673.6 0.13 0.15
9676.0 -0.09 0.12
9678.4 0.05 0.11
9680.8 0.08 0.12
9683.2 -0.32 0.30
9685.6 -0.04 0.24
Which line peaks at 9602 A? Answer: [O III] 5007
